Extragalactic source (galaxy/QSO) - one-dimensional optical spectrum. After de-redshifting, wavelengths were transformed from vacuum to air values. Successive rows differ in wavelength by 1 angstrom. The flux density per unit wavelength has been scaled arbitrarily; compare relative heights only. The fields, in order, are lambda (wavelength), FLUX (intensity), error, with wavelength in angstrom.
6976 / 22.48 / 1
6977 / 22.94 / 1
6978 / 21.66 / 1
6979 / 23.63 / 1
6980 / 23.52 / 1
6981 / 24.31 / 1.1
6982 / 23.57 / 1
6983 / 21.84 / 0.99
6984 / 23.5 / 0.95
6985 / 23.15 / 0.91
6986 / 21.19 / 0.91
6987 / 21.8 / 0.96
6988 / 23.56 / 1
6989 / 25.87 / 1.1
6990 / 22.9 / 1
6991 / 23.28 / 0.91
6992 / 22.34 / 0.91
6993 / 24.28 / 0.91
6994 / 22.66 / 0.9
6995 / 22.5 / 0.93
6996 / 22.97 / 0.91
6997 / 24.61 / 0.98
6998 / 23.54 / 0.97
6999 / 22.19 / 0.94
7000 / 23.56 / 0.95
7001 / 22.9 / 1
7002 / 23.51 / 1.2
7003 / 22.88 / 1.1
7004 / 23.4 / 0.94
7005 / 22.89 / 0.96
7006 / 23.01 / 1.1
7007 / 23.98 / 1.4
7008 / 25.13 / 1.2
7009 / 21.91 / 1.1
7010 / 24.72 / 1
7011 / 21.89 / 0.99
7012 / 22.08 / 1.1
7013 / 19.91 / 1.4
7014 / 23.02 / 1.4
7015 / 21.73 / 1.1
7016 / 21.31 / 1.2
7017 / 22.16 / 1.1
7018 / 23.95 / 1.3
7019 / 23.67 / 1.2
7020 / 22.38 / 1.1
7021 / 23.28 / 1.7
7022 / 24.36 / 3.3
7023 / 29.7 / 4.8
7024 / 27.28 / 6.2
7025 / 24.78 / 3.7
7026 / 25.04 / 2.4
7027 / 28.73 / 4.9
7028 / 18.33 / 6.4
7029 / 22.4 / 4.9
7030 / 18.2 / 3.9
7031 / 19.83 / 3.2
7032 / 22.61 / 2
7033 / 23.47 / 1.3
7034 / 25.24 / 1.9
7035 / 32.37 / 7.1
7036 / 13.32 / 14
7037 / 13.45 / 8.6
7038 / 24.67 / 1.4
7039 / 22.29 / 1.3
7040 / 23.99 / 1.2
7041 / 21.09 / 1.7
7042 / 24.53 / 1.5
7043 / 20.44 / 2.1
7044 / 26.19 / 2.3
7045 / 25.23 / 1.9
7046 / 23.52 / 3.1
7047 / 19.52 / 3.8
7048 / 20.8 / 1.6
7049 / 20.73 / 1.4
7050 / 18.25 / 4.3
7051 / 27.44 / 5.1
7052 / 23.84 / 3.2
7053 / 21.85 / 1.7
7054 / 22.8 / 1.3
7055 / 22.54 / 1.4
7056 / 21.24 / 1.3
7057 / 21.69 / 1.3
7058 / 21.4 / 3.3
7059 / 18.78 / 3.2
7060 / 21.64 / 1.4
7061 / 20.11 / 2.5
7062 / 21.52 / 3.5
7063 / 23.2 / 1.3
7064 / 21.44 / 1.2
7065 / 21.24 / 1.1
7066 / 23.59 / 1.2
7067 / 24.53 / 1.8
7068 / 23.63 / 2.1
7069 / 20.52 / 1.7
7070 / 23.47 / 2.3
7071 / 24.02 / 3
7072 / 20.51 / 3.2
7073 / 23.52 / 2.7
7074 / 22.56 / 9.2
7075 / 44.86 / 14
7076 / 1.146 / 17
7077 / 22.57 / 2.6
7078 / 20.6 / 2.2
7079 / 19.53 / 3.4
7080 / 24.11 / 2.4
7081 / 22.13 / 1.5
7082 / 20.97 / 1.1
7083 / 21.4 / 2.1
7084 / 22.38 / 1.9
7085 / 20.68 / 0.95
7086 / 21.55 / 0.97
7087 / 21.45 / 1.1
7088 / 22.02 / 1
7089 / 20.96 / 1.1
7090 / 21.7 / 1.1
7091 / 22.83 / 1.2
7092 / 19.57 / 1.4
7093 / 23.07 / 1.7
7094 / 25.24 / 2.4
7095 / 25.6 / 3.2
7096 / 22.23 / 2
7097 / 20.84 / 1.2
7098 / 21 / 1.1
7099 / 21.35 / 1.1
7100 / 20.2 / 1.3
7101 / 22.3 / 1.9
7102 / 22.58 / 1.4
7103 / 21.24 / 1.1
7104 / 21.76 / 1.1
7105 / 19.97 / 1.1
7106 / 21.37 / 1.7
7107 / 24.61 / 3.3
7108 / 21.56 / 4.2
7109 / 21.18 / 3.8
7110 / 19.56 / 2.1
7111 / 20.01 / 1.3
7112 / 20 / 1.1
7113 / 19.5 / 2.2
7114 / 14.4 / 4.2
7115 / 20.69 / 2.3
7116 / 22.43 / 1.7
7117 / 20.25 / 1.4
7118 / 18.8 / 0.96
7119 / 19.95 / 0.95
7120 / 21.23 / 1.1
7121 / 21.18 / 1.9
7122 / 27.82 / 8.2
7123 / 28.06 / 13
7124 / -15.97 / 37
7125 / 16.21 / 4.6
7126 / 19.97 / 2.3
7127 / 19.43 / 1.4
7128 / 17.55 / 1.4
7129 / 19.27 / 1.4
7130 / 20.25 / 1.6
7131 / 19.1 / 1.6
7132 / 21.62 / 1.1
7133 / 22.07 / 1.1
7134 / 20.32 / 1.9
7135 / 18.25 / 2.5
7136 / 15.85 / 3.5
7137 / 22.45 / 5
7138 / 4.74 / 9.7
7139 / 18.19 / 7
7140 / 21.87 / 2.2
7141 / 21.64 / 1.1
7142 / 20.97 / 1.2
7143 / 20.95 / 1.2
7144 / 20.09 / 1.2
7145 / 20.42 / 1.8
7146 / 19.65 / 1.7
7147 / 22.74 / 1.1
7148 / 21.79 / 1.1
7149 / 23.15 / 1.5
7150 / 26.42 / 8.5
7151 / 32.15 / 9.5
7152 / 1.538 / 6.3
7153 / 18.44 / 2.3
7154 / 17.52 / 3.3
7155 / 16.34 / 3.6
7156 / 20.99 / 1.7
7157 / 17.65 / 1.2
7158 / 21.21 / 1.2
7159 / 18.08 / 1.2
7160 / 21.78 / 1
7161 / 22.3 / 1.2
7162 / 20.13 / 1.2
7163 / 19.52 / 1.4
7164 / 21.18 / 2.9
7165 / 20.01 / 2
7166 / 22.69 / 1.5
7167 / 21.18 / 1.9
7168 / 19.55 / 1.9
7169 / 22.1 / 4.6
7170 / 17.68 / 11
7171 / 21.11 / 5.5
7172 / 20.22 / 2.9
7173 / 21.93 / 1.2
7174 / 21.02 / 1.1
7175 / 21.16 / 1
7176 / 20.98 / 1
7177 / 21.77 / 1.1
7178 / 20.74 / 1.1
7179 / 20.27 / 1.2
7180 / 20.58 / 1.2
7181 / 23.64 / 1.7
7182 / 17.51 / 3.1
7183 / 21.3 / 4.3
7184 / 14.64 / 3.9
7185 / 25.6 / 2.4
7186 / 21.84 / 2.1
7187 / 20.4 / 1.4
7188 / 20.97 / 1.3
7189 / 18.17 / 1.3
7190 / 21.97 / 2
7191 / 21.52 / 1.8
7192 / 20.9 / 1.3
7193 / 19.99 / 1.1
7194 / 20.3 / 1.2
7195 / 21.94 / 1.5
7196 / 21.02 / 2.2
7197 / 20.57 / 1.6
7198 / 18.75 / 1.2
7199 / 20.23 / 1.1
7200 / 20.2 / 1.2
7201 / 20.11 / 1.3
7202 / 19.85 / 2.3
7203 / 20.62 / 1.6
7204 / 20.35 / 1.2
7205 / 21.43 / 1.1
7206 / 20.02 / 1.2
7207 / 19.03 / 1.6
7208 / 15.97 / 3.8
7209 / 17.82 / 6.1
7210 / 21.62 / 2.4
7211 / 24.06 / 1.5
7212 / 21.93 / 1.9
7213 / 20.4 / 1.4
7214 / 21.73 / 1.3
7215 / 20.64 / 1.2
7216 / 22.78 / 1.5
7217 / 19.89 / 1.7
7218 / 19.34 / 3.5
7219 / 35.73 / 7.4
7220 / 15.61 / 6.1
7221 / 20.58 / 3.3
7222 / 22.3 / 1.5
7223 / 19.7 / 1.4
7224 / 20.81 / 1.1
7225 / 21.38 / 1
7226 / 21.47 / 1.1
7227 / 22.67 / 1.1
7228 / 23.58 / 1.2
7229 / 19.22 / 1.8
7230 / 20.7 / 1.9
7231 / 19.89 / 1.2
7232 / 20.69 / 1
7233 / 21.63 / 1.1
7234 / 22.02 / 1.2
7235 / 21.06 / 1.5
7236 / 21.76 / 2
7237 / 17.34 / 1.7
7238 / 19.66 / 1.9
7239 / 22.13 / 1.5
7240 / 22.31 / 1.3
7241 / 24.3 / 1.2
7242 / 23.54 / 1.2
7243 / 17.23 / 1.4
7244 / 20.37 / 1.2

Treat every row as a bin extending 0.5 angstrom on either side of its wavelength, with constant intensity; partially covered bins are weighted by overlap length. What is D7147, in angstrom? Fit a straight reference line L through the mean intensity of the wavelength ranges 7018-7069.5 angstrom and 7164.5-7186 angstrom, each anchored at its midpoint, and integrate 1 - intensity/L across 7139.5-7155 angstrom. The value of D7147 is 0.5 angstrom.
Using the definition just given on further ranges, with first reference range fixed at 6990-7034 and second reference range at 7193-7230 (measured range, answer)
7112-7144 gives 4.6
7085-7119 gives 1.4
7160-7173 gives 0.4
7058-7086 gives 0.6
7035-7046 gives 0.4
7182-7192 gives 0.3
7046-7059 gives 0.5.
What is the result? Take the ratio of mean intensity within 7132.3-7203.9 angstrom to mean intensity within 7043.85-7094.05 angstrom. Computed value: 0.91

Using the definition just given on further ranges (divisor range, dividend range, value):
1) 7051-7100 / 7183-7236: 0.94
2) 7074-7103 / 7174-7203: 0.94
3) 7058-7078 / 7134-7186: 0.91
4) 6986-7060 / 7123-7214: 0.87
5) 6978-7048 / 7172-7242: 0.91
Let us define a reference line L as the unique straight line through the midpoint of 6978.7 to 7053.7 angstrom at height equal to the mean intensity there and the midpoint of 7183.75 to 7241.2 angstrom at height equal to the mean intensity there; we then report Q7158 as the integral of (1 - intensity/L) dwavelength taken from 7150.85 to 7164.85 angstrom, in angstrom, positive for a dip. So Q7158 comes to 1.7 angstrom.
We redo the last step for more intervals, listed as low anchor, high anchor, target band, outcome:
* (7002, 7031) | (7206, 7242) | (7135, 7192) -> 4.2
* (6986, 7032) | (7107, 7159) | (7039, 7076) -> -1.7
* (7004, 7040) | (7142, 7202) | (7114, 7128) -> 2.0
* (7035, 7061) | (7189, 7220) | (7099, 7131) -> 2.7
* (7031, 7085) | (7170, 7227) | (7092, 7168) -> 5.2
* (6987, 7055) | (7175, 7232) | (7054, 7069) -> 0.4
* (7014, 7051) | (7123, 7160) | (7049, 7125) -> -2.1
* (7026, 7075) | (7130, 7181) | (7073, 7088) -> -0.1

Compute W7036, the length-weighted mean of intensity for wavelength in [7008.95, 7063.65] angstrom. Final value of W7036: 22.6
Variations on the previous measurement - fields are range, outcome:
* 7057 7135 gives 21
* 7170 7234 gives 20.9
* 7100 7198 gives 20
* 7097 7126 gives 19.8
